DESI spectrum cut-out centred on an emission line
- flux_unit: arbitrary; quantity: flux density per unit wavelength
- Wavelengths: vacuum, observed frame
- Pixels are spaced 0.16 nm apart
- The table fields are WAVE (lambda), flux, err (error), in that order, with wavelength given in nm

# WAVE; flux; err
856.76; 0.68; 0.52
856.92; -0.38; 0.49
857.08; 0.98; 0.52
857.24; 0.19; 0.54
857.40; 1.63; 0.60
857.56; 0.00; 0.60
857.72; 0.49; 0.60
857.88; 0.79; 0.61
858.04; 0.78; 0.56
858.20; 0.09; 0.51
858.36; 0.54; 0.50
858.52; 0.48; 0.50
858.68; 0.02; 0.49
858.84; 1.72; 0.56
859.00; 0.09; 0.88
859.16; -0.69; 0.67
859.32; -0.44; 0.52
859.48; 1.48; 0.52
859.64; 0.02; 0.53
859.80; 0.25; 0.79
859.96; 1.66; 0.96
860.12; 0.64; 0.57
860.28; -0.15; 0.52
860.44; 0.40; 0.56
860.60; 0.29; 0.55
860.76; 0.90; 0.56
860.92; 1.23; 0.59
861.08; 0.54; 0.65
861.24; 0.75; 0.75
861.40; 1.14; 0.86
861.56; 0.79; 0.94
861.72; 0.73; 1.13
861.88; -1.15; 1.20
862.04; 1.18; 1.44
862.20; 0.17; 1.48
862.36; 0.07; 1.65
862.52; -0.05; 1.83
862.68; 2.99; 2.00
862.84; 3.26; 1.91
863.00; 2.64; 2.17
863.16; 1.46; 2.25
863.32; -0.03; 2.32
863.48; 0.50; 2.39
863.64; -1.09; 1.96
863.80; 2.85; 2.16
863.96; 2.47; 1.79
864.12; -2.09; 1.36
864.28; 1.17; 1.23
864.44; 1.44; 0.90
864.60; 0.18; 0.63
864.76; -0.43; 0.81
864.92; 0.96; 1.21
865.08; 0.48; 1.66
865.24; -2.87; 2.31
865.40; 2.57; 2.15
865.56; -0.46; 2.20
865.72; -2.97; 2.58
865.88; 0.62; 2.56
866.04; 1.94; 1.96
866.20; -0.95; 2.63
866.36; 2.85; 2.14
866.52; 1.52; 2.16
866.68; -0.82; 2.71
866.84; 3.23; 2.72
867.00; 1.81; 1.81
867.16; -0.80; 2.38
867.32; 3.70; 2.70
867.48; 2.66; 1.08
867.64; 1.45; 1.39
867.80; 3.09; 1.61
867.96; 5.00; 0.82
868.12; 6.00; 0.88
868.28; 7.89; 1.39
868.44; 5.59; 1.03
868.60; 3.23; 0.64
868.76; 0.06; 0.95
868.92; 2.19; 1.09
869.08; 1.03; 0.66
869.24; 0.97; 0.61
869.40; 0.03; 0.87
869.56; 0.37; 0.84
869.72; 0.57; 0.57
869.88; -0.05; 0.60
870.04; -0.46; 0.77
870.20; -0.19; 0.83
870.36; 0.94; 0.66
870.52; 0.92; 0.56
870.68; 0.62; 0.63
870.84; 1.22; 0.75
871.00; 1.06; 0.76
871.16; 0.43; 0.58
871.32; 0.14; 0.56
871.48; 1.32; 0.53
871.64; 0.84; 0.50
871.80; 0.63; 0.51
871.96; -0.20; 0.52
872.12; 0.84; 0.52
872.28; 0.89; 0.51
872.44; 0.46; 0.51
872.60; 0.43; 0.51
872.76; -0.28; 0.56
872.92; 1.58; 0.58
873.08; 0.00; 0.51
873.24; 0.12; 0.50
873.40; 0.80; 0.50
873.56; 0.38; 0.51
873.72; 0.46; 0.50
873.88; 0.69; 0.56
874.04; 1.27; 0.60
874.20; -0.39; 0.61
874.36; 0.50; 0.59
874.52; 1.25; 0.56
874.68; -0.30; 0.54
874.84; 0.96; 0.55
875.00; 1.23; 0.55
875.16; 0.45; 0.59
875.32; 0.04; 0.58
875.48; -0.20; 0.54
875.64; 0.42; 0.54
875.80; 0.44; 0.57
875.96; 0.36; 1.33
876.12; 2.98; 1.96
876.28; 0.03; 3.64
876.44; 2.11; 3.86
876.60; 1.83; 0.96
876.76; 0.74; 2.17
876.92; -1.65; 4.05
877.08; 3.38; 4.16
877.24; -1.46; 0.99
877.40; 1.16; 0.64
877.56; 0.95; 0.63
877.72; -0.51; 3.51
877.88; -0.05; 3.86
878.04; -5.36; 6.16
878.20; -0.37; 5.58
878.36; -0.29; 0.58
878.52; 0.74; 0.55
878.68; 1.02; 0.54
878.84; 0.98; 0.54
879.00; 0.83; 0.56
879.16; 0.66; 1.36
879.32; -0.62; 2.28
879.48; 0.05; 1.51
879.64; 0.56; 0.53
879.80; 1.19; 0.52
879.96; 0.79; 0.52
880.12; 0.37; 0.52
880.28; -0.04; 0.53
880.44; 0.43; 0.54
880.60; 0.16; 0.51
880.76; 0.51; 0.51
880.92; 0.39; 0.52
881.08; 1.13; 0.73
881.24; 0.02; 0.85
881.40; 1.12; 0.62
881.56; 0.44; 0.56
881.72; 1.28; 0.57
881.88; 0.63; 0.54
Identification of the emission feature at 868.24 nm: [O II] 3727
